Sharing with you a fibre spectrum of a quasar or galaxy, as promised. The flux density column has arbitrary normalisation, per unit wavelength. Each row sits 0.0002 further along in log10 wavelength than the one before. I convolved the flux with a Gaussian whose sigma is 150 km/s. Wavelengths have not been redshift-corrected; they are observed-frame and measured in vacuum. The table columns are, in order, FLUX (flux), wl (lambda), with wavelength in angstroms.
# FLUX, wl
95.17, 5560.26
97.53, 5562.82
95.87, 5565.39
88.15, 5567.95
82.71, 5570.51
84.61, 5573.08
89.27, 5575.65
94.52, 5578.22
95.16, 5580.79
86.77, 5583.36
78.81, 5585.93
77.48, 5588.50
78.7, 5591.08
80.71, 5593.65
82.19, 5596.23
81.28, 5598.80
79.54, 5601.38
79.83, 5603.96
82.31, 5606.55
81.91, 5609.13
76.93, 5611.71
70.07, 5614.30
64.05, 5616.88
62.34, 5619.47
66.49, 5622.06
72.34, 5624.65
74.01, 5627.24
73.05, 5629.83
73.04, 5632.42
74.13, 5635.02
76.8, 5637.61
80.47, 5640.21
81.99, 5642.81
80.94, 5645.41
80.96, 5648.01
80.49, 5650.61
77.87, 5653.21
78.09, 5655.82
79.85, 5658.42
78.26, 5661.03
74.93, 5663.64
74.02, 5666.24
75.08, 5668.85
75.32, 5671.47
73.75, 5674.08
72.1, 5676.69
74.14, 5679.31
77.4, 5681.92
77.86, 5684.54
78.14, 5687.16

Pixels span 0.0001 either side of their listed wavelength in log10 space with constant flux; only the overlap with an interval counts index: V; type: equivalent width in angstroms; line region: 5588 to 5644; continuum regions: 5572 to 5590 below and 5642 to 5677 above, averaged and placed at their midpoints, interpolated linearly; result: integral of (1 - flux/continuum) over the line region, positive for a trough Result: 4.5 angstroms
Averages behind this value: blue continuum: 86.6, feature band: 75.9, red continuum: 77.5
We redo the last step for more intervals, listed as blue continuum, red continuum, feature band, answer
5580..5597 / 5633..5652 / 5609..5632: 2.8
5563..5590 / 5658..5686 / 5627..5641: 0.9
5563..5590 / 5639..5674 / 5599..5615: 1.0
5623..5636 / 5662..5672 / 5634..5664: -2.0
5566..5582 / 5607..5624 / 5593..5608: -0.7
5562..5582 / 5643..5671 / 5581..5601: 1.5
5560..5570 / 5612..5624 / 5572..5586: -0.5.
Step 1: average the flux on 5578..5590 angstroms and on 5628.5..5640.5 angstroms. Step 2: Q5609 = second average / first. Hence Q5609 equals 0.88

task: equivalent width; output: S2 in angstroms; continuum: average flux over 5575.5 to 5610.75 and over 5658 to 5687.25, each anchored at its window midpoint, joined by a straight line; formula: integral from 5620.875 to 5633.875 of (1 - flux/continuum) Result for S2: 1.32 angstroms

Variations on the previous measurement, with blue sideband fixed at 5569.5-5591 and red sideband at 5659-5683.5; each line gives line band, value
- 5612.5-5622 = 1.8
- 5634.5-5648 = -0.1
